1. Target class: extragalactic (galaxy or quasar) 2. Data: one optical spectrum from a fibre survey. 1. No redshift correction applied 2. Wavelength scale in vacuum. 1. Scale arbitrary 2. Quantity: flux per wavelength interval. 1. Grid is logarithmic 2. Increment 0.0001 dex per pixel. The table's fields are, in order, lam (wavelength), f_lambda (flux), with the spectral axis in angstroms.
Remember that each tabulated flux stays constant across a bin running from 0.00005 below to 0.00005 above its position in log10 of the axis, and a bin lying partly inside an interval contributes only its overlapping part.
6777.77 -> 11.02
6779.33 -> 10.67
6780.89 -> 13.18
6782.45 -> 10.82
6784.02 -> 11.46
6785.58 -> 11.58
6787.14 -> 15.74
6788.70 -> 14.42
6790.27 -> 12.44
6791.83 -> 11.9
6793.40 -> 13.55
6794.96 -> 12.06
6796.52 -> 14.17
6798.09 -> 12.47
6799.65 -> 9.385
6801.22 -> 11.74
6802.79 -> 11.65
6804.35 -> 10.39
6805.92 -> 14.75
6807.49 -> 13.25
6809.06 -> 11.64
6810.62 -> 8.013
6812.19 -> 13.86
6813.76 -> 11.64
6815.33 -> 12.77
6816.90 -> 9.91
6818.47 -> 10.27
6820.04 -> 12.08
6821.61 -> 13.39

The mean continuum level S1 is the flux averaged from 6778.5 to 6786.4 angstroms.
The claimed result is 11.6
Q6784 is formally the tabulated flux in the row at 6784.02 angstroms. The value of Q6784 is 11.46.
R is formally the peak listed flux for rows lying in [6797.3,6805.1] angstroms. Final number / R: 12.47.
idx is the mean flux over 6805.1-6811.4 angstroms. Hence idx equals 11.9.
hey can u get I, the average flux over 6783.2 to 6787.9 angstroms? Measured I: 12.9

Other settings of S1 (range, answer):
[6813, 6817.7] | 11.4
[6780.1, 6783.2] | 12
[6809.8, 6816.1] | 11.6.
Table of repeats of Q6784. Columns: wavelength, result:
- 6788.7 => 14.42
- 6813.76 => 11.64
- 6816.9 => 9.91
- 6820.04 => 12.08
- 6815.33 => 12.77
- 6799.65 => 9.385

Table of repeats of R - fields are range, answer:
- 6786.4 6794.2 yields 15.74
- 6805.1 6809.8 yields 14.75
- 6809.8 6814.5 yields 13.86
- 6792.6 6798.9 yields 14.17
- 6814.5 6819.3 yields 12.77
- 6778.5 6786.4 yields 13.18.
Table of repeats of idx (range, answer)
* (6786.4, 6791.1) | 14.2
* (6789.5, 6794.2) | 12.6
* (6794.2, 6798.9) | 12.9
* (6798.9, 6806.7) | 11.6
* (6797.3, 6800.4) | 10.9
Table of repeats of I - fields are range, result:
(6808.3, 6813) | 11.2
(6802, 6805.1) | 11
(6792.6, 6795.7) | 12.8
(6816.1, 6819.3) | 10.1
